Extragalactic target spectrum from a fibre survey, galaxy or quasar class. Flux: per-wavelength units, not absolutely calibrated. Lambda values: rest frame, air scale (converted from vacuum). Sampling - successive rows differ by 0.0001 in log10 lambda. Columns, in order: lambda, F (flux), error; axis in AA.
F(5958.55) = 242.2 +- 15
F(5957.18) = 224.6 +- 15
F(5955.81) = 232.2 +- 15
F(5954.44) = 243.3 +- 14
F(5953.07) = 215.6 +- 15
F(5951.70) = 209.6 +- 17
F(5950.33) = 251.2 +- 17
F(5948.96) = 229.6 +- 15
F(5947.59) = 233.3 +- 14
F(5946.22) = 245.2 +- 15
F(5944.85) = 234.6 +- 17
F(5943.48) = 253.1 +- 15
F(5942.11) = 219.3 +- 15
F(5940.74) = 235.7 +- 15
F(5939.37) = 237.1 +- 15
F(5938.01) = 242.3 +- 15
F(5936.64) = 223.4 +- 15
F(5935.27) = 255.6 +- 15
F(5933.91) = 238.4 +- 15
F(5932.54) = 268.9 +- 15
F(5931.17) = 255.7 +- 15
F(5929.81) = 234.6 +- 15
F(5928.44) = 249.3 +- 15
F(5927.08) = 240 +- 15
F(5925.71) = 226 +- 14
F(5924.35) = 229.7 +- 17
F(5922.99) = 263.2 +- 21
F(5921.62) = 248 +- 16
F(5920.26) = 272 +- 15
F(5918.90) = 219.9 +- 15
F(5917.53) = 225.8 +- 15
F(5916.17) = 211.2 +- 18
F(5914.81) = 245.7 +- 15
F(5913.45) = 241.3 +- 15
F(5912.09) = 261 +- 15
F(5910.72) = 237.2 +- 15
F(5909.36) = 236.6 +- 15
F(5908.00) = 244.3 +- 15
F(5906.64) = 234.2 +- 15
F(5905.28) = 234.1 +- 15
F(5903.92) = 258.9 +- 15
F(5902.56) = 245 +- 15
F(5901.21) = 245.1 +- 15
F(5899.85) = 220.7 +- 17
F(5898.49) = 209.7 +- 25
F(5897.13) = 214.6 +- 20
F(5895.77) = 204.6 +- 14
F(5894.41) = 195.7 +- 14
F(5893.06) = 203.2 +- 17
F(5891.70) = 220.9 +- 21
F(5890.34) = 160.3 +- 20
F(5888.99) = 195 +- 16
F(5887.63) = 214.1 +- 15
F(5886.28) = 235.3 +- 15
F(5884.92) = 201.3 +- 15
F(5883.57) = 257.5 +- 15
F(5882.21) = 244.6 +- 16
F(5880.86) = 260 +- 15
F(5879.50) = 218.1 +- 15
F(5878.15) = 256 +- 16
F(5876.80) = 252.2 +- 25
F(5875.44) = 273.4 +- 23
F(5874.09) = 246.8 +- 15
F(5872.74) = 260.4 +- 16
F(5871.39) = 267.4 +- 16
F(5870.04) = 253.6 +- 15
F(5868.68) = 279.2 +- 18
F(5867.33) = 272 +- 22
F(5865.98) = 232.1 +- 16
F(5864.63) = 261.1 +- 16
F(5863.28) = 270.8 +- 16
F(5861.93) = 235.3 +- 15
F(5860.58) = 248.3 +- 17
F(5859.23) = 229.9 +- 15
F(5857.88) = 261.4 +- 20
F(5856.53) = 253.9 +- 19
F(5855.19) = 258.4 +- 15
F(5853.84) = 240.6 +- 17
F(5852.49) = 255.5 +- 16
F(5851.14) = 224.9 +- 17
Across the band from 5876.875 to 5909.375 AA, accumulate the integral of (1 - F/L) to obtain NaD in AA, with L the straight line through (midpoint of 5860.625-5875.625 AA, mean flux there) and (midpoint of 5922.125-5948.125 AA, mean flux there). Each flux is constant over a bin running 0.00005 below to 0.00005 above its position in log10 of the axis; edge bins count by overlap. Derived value 3.4 AA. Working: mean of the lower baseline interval 258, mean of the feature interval 226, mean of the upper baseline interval 241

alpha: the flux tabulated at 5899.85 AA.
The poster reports 220.7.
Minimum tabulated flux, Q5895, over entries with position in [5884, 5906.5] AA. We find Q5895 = 160.3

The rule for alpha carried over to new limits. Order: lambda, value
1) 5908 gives 244.3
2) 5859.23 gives 229.9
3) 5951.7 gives 209.6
